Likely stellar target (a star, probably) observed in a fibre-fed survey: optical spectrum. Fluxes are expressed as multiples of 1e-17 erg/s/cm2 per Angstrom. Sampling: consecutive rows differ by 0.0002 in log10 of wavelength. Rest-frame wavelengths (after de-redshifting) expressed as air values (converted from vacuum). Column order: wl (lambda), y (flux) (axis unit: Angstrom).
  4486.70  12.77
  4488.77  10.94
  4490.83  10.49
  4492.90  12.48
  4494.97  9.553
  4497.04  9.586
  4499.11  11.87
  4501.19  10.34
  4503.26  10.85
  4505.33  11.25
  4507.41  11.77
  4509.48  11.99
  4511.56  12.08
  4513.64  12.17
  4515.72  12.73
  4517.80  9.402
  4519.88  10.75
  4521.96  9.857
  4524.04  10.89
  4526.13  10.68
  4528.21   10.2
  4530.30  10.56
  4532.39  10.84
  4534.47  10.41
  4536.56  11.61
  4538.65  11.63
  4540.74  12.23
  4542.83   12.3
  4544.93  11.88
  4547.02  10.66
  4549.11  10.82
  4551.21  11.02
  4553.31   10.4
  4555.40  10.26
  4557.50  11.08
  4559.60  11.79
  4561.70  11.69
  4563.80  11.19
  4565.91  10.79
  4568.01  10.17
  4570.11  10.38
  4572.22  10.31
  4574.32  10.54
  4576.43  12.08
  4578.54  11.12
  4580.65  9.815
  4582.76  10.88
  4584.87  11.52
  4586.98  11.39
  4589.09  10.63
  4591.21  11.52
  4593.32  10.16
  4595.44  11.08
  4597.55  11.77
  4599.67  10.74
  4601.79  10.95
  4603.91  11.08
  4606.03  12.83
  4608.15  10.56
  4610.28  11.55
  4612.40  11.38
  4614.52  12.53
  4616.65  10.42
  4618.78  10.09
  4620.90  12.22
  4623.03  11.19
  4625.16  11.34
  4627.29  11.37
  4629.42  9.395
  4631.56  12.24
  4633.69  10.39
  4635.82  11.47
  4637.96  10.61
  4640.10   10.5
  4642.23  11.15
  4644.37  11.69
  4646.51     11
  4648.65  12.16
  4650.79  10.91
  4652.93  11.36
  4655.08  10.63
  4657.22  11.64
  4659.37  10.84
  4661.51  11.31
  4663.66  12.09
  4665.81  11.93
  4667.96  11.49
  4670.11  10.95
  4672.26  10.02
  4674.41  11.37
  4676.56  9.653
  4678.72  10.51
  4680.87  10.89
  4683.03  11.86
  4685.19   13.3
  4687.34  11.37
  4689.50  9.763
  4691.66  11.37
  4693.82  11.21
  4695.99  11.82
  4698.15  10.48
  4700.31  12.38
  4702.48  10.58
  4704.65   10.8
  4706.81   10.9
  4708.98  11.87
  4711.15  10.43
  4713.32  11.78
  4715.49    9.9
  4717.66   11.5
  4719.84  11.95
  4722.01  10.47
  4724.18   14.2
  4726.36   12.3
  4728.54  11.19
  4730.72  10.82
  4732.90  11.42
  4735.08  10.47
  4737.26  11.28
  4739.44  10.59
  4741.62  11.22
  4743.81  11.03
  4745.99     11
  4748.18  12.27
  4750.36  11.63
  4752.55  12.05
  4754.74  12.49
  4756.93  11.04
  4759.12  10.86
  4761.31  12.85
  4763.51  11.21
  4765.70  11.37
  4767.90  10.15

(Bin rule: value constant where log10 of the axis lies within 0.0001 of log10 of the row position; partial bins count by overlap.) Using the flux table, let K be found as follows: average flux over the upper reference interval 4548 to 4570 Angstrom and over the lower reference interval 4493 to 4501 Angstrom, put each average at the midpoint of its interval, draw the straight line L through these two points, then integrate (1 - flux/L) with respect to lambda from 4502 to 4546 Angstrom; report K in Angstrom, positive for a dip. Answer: -2.1 Angstrom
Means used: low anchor 10.6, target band 11.2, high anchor 10.9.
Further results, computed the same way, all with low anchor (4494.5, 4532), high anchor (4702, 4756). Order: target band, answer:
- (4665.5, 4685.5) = 0.3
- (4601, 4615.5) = -0.6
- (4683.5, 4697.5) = -0.2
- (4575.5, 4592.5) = 0.0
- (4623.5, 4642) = 0.4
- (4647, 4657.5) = -0.1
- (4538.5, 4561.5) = -0.6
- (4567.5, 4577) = 0.3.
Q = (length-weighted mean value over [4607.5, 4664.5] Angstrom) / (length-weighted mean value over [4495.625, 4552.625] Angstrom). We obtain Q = 1.01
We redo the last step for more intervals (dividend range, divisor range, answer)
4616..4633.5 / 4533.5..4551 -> 0.96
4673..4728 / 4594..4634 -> 1.01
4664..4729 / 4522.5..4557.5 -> 1.03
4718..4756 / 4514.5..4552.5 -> 1.05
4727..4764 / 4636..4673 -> 1.02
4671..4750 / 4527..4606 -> 1.02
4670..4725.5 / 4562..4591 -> 1.03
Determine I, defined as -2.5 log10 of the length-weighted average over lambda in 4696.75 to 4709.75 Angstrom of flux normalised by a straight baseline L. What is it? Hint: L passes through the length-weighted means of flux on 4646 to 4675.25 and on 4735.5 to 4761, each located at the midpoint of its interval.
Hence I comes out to 0.02 mag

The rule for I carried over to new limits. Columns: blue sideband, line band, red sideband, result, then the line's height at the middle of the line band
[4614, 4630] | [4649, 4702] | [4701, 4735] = -0.001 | 11.2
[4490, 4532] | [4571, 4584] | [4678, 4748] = 0.028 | 11.1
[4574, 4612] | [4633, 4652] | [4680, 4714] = 0.009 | 11.2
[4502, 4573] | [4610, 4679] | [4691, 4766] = 0.011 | 11.3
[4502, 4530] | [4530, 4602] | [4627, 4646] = 0.001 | 11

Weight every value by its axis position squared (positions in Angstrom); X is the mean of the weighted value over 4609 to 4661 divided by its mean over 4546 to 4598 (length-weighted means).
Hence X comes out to 1.05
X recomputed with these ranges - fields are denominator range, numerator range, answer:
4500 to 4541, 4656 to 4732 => 1.10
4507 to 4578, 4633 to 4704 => 1.06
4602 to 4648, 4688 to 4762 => 1.06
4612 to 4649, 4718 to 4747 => 1.07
